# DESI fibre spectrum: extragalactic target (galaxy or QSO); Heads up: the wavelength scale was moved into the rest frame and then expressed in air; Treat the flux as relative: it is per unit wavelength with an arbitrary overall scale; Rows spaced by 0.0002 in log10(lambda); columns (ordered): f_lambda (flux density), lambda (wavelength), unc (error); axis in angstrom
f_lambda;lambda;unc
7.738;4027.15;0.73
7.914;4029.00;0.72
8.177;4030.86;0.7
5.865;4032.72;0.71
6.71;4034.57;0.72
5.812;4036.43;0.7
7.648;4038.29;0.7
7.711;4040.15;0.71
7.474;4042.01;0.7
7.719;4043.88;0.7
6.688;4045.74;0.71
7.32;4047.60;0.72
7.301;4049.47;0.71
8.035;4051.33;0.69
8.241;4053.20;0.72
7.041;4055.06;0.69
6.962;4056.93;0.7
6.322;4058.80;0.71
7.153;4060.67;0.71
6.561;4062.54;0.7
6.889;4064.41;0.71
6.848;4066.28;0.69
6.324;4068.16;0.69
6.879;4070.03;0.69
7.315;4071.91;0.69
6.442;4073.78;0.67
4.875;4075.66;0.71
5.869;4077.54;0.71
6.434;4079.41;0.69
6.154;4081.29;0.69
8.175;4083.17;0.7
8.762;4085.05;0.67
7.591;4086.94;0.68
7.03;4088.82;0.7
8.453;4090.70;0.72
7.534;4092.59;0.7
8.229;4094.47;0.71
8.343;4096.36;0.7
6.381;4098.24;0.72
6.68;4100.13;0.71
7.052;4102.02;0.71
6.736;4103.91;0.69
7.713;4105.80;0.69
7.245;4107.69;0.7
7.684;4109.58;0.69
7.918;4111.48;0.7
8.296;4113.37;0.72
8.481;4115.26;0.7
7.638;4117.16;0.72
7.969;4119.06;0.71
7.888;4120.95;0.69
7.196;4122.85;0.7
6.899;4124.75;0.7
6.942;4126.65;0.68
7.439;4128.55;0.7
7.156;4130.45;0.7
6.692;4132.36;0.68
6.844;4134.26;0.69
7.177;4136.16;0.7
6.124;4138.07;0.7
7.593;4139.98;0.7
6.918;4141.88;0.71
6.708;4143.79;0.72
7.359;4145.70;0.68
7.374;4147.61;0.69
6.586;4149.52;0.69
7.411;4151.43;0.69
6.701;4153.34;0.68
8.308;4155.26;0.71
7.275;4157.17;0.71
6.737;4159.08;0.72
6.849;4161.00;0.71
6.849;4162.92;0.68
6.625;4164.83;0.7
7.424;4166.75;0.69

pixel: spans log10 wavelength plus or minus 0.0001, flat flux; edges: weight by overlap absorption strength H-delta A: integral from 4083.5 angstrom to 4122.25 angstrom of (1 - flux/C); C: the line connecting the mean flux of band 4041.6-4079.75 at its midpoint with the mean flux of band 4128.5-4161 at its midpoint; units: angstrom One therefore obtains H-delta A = -3.9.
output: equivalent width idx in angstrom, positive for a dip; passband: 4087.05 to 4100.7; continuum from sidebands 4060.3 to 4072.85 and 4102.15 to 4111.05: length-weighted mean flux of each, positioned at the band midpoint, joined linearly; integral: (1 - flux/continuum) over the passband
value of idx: -0.7 angstrom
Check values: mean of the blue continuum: 6.84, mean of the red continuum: 7.35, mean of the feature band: 7.55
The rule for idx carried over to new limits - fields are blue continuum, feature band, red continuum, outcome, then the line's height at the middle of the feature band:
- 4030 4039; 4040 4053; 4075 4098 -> -1.07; 6.92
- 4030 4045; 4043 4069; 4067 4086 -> -0.61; 6.94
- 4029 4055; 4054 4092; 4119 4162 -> 1.71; 7.24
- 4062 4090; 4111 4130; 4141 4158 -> -1.64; 7.04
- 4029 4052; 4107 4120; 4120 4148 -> -1.44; 7.11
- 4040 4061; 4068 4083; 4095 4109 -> 1.83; 7.27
